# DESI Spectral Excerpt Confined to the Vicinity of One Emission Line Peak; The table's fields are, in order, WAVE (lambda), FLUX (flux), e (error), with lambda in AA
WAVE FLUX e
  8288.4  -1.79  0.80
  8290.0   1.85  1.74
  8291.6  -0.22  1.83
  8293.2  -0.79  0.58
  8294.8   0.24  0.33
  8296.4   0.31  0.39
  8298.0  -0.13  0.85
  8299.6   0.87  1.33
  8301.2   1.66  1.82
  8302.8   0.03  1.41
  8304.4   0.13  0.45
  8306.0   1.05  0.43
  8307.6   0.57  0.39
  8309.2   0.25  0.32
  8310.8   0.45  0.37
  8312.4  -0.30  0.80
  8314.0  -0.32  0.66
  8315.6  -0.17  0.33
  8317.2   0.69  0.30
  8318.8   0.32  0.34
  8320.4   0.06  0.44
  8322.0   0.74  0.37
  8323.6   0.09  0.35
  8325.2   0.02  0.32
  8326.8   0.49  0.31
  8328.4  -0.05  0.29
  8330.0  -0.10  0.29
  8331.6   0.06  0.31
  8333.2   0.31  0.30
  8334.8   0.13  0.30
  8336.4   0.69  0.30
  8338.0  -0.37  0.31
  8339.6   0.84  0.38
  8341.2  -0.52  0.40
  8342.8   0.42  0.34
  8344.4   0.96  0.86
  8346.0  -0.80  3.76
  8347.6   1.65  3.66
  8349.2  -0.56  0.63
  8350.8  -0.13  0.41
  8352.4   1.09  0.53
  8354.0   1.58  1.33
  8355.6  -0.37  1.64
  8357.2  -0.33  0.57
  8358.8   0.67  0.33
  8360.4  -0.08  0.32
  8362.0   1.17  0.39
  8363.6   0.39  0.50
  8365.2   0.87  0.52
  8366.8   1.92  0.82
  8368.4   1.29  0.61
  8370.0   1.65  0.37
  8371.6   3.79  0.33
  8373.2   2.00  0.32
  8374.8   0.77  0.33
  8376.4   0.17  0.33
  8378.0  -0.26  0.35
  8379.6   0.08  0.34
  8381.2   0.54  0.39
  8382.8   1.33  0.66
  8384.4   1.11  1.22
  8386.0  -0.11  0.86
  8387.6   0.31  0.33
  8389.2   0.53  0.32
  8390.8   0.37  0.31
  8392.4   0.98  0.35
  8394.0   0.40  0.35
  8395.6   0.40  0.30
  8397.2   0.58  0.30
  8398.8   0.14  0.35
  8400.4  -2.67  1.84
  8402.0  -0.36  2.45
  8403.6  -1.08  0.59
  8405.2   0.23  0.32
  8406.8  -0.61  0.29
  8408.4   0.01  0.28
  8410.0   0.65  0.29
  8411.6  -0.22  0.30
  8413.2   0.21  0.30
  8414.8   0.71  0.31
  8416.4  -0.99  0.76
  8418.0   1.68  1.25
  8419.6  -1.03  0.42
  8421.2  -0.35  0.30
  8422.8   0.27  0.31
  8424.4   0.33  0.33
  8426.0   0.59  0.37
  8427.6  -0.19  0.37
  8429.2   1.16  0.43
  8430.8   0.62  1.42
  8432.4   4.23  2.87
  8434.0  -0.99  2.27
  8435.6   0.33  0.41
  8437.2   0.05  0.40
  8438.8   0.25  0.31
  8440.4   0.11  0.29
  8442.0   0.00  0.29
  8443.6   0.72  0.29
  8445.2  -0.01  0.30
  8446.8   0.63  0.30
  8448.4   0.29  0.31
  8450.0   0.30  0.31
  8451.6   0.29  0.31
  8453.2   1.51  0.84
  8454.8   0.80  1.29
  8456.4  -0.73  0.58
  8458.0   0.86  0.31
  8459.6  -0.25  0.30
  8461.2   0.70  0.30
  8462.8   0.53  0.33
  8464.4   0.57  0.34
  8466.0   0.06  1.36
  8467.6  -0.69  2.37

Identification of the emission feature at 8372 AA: H-beta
